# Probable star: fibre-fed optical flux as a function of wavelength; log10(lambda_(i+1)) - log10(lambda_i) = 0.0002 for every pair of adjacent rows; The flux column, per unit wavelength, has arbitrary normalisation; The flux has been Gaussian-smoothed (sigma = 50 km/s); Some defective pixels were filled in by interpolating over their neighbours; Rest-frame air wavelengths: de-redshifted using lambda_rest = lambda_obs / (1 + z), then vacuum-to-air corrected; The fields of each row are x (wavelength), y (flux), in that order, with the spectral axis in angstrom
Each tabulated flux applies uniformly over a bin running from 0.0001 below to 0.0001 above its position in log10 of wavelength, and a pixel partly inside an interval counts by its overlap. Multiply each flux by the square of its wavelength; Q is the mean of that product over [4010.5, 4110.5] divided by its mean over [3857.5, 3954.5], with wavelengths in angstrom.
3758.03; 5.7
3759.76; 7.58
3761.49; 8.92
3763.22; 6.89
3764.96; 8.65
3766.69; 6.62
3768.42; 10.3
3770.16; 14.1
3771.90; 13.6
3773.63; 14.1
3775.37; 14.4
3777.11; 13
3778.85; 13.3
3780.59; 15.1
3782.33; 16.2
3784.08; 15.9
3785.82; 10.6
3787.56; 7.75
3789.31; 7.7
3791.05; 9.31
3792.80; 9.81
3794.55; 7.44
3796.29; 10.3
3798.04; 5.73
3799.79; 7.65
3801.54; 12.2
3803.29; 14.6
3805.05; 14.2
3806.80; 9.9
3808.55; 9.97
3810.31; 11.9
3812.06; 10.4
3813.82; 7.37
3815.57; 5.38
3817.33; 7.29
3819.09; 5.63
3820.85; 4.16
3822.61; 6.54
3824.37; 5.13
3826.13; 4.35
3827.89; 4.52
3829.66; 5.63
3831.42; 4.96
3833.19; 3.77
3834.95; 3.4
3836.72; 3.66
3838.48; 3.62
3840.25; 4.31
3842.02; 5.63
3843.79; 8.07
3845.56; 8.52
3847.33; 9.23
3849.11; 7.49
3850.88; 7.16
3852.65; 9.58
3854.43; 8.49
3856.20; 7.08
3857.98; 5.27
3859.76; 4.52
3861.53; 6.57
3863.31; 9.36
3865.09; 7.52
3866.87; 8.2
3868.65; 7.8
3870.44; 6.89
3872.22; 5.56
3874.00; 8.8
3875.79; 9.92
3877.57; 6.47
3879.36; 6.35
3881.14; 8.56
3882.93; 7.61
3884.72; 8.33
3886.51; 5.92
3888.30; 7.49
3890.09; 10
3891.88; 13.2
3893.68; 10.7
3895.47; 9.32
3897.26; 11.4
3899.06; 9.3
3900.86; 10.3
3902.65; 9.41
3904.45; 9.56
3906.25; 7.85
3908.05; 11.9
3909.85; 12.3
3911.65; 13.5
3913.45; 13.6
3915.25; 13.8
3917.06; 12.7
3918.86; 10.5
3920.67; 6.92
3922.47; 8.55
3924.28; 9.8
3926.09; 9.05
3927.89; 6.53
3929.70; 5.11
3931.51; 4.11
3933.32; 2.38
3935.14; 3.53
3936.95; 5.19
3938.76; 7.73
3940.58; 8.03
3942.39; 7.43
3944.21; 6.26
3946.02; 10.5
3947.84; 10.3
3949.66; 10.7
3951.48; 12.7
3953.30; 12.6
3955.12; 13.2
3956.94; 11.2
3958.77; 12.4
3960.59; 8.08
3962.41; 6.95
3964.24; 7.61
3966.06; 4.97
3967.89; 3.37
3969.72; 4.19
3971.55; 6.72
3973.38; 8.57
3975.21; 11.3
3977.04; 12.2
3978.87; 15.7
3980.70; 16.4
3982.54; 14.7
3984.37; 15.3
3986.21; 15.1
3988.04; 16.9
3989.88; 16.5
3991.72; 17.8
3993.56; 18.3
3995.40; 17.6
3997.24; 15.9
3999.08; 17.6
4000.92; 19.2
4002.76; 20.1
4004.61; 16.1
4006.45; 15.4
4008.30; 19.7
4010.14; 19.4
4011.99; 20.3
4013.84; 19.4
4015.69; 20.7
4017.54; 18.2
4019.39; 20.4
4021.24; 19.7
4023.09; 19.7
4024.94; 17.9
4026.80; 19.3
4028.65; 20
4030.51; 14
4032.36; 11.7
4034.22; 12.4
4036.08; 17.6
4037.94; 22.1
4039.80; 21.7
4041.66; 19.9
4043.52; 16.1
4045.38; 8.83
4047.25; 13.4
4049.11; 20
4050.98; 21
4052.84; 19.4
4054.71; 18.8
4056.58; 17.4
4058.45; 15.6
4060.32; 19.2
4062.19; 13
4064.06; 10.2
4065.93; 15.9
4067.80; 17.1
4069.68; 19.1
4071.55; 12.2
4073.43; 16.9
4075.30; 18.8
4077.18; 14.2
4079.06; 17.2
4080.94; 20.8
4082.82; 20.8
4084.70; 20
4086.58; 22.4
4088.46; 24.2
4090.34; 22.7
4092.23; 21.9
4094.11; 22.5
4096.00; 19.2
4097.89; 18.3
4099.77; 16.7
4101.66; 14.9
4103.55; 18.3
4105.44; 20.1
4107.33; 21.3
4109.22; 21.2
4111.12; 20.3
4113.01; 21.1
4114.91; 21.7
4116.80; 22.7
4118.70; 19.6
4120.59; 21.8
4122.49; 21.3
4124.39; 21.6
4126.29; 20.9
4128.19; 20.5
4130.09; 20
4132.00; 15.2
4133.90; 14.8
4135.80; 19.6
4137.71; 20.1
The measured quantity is 2.3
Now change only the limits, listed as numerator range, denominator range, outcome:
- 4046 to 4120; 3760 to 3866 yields 2.52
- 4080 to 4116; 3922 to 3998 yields 2.12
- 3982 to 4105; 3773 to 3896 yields 2.38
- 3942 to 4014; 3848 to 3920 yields 1.54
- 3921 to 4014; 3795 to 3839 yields 1.74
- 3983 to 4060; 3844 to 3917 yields 2.13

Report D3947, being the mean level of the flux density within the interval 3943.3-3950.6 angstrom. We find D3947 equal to 9.45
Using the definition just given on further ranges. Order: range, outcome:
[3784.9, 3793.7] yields 9.07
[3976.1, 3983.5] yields 14.7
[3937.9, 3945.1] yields 7.36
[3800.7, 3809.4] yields 12.2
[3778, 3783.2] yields 14.9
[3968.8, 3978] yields 8.63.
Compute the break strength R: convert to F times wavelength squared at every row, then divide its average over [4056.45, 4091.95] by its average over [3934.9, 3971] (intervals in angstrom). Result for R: 2.26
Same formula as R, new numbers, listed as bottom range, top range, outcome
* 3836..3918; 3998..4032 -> 2.32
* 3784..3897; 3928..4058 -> 1.95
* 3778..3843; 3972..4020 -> 2.25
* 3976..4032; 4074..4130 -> 1.21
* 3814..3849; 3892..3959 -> 1.79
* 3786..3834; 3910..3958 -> 1.23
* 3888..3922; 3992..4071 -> 1.74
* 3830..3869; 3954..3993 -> 1.87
